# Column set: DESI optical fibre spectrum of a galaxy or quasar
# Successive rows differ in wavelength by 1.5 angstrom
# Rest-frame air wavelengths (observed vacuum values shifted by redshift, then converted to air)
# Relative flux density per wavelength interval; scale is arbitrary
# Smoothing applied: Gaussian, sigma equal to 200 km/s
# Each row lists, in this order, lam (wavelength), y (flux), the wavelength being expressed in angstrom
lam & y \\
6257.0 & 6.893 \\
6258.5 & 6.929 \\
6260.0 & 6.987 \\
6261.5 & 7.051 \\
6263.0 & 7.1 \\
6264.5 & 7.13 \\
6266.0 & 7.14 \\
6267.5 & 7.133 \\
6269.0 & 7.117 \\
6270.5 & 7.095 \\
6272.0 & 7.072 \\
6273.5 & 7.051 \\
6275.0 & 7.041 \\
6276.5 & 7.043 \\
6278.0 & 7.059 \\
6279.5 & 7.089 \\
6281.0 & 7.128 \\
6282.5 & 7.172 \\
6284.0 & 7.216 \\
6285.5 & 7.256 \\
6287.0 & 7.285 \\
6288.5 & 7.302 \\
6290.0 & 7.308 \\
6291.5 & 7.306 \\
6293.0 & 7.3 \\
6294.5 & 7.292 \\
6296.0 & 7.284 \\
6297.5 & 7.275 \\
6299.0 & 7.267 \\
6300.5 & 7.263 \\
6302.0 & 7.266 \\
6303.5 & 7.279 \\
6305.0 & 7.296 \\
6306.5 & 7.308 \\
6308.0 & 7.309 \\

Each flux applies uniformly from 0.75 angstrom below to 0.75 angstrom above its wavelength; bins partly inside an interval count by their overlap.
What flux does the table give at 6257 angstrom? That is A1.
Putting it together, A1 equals 6.893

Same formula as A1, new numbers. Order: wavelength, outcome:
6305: 7.296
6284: 7.216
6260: 6.987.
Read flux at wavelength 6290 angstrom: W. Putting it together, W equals 7.308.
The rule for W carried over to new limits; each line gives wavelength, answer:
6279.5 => 7.089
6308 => 7.309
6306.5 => 7.308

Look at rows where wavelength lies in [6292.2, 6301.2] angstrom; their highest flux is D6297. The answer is 7.3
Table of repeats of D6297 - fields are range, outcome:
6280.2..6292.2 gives 7.308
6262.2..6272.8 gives 7.14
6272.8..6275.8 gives 7.051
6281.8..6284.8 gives 7.216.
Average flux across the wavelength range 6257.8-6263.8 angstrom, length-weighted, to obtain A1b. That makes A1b 7.02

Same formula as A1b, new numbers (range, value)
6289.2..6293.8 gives 7.3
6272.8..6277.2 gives 7.04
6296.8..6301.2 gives 7.27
